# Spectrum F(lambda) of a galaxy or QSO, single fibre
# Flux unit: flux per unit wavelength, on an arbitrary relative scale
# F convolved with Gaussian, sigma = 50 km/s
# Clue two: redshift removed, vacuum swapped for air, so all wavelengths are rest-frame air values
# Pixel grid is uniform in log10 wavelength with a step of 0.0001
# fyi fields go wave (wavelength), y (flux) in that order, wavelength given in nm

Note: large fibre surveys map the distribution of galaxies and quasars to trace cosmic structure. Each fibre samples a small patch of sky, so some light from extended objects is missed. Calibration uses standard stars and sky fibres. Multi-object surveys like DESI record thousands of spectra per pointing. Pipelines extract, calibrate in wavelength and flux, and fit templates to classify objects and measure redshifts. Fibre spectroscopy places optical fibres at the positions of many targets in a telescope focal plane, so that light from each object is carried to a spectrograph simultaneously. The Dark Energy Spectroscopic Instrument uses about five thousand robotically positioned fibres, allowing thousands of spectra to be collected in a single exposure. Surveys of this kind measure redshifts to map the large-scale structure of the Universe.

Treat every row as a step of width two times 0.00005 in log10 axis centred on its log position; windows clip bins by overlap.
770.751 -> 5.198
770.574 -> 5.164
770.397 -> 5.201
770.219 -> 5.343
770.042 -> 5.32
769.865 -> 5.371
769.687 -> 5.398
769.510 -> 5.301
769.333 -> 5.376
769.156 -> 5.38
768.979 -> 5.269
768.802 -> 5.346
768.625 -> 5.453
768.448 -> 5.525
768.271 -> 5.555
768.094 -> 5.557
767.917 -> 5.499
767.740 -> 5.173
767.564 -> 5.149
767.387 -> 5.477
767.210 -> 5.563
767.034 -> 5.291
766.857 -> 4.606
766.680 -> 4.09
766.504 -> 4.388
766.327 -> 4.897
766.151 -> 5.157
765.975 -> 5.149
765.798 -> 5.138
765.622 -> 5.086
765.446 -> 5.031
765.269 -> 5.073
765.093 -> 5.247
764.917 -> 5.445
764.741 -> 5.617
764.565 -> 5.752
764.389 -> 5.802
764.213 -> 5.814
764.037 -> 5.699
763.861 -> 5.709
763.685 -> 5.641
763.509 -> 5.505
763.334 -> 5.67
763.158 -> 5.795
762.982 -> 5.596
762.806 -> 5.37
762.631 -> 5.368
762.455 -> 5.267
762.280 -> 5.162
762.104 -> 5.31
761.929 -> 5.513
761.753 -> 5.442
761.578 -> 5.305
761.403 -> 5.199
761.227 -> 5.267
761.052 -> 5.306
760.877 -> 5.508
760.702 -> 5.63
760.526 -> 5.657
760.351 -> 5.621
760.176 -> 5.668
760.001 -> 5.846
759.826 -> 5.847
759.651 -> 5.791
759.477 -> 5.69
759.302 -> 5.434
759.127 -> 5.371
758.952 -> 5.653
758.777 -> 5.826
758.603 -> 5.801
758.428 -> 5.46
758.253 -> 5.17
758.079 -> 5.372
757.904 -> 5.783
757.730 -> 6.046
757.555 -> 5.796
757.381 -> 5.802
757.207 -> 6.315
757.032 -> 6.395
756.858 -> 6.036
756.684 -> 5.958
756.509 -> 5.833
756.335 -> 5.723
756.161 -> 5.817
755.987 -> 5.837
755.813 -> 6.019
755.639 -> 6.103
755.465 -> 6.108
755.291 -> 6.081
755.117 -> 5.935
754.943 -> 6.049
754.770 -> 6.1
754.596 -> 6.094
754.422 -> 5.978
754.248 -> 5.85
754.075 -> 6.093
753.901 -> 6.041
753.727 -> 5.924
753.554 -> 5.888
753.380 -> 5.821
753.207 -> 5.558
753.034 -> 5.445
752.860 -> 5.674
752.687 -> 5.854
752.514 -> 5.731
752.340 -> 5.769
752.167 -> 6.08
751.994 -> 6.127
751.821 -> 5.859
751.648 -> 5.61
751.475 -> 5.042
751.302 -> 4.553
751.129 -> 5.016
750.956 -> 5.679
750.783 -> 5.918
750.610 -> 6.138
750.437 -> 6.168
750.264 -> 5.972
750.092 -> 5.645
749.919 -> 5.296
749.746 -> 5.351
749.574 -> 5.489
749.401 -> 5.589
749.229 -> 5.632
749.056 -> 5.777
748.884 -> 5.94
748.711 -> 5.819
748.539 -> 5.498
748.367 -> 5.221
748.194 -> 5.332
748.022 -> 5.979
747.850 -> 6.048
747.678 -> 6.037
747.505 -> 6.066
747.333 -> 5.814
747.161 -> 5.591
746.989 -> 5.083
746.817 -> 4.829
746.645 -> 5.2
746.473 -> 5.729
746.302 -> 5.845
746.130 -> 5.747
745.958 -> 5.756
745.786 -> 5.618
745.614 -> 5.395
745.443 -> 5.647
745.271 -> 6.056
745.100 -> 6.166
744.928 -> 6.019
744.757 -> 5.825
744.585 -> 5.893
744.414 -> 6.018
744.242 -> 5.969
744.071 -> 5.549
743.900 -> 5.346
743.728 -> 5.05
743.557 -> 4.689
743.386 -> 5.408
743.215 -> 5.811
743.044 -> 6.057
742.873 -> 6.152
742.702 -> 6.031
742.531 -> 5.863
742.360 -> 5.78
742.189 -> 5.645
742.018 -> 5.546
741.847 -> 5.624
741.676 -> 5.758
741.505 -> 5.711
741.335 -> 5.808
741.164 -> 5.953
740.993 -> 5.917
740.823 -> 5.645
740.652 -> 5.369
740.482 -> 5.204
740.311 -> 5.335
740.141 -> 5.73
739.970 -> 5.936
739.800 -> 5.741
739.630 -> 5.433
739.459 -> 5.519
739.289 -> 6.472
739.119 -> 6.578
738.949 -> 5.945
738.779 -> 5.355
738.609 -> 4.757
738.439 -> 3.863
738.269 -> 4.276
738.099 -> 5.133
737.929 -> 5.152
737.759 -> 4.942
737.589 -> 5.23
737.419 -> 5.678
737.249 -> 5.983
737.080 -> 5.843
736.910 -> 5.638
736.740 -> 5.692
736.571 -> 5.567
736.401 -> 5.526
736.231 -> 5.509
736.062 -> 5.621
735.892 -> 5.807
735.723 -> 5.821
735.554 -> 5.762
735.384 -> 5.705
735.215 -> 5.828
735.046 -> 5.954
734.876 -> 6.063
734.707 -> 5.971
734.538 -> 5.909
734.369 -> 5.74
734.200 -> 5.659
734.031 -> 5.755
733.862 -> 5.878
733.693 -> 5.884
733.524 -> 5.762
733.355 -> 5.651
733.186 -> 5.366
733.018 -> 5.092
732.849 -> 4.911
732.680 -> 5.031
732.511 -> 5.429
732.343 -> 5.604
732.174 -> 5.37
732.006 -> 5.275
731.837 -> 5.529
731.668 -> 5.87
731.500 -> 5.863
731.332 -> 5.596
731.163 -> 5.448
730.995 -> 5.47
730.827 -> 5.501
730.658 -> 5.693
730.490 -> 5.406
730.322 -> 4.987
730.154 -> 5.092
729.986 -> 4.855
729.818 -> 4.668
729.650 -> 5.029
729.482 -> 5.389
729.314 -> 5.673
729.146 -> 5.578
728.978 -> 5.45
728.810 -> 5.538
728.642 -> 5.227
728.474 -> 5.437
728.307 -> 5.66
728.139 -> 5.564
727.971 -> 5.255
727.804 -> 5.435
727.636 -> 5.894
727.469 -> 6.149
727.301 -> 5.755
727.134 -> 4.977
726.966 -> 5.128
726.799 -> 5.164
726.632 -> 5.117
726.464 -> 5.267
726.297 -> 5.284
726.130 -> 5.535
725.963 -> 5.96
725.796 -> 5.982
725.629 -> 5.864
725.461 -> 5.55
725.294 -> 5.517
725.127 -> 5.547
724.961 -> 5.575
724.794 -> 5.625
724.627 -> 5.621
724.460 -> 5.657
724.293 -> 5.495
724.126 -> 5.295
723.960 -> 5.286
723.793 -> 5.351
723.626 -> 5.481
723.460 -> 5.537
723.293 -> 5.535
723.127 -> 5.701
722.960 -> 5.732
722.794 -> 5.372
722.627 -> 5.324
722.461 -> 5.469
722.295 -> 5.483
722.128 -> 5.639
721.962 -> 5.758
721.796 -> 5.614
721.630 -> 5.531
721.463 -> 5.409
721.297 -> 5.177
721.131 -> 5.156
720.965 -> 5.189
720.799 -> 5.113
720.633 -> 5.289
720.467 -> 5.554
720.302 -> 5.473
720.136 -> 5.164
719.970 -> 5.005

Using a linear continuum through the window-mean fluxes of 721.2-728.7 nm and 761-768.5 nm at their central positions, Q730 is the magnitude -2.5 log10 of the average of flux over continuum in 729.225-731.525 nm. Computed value 0.03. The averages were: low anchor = 5.51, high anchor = 5.33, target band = 5.32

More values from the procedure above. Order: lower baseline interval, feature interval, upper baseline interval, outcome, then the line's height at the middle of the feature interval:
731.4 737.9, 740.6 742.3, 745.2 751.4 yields -0.02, 5.62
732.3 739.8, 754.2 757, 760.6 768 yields -0.11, 5.4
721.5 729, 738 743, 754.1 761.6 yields 0.01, 5.64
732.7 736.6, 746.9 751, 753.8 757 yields 0.03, 5.89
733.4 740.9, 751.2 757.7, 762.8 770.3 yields -0.08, 5.44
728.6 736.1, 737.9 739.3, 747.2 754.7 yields 0.07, 5.6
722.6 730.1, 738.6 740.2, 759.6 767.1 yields -0.07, 5.43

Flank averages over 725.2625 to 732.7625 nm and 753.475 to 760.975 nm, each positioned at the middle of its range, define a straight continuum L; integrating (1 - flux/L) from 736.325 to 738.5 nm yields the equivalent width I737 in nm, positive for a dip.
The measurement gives 0.11 nm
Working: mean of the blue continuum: 5.45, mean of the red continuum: 5.83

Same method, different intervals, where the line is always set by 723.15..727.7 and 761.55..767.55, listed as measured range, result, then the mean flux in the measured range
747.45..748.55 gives -0.07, 5.74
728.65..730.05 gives 0.06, 5.27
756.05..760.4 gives -0.33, 5.76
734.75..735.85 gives -0.08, 5.86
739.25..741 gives -0.06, 5.63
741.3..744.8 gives -0.16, 5.69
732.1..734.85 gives -0.05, 5.58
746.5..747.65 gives -0.01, 5.47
